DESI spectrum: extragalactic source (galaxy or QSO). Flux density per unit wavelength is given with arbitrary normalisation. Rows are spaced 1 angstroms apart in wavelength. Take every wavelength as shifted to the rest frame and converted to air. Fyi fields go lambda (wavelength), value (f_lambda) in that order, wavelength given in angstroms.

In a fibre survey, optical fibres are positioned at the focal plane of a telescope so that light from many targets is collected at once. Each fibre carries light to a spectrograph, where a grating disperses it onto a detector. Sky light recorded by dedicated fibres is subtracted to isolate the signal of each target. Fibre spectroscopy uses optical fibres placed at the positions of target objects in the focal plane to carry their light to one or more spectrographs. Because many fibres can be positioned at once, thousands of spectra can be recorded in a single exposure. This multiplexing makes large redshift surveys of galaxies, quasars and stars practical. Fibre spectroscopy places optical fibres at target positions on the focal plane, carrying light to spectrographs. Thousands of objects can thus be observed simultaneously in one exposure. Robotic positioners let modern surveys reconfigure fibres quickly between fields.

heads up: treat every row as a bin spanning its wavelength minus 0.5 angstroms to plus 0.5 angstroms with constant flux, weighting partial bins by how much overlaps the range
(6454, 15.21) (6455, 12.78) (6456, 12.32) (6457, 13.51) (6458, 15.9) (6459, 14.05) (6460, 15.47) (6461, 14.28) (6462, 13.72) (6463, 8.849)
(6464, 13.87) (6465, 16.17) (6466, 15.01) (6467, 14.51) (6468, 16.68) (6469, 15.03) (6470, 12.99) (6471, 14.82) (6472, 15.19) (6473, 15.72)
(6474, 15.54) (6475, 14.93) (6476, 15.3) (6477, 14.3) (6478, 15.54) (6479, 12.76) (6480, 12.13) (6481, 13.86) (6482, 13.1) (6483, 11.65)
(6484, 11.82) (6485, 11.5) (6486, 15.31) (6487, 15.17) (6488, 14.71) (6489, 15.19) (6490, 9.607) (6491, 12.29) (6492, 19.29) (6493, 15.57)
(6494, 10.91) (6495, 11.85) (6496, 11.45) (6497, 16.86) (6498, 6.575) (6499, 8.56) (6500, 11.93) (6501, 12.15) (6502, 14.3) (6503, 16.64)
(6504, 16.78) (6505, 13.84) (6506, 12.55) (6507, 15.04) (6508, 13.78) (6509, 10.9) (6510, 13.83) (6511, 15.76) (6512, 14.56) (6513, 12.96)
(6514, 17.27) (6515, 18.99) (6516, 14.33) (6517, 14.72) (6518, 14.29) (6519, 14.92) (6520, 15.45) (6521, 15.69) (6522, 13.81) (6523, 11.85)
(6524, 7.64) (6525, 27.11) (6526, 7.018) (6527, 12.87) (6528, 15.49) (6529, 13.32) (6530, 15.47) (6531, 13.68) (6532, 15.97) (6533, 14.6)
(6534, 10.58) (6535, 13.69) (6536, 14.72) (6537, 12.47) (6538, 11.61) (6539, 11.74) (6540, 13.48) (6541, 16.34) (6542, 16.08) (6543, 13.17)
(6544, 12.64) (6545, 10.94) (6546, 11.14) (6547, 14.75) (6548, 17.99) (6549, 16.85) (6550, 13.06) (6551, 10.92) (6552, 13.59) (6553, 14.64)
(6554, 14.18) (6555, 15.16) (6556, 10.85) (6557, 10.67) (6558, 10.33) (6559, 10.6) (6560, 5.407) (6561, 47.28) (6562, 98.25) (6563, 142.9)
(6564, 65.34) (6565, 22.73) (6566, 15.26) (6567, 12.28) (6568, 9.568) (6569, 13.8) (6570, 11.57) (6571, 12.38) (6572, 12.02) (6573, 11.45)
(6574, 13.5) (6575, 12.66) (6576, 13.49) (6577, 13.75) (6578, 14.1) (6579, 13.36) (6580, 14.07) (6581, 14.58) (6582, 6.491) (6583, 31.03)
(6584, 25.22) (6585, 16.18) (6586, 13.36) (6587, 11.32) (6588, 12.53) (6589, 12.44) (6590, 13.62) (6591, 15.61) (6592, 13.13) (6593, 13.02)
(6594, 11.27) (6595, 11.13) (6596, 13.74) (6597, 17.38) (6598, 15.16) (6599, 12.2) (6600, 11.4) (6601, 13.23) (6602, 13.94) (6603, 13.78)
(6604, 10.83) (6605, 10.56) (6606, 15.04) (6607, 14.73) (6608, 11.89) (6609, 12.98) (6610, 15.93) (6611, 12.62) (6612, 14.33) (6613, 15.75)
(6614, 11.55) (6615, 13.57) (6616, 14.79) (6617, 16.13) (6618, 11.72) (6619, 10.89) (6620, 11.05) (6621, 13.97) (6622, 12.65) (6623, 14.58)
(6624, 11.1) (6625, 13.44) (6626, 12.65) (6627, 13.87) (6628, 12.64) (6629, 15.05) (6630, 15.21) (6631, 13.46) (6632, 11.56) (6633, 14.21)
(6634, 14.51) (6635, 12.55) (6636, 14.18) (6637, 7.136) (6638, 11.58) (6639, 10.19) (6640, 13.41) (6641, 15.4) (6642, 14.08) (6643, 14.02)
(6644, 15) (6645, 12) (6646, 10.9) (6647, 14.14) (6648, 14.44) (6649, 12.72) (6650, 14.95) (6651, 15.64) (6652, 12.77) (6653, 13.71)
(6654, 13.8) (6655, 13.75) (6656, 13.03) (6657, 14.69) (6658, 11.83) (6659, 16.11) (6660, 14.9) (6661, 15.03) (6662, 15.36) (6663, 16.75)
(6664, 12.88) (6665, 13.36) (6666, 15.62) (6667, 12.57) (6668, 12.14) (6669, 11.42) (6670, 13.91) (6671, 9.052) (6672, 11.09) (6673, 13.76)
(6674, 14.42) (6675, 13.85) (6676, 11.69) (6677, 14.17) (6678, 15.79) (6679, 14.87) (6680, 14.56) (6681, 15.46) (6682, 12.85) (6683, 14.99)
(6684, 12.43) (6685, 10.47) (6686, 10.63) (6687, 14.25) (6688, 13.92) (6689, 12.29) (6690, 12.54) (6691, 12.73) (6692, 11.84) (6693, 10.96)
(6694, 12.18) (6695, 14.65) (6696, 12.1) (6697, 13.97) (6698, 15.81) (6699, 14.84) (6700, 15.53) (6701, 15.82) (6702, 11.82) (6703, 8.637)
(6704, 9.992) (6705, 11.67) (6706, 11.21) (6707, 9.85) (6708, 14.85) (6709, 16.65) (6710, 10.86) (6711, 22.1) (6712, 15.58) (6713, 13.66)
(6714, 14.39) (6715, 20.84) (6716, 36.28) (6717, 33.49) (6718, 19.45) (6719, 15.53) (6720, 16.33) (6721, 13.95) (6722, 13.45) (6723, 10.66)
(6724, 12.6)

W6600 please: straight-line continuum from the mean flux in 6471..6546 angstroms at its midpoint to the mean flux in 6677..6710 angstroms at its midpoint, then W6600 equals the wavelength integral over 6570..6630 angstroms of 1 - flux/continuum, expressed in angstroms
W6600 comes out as -0.9 angstroms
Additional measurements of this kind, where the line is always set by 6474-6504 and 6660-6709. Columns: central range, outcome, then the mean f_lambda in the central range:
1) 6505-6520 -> -1.4 angstroms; 14.6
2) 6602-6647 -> 0.4 angstroms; 13.1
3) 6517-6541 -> -1.0 angstroms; 13.9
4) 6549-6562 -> -4.6 angstroms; 18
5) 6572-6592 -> -1.9 angstroms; 14.6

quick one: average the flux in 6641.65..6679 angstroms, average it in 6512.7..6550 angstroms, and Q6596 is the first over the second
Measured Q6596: 0.96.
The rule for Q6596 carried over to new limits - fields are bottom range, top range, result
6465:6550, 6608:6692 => 0.96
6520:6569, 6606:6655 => 0.68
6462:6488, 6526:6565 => 1.49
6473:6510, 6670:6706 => 0.97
